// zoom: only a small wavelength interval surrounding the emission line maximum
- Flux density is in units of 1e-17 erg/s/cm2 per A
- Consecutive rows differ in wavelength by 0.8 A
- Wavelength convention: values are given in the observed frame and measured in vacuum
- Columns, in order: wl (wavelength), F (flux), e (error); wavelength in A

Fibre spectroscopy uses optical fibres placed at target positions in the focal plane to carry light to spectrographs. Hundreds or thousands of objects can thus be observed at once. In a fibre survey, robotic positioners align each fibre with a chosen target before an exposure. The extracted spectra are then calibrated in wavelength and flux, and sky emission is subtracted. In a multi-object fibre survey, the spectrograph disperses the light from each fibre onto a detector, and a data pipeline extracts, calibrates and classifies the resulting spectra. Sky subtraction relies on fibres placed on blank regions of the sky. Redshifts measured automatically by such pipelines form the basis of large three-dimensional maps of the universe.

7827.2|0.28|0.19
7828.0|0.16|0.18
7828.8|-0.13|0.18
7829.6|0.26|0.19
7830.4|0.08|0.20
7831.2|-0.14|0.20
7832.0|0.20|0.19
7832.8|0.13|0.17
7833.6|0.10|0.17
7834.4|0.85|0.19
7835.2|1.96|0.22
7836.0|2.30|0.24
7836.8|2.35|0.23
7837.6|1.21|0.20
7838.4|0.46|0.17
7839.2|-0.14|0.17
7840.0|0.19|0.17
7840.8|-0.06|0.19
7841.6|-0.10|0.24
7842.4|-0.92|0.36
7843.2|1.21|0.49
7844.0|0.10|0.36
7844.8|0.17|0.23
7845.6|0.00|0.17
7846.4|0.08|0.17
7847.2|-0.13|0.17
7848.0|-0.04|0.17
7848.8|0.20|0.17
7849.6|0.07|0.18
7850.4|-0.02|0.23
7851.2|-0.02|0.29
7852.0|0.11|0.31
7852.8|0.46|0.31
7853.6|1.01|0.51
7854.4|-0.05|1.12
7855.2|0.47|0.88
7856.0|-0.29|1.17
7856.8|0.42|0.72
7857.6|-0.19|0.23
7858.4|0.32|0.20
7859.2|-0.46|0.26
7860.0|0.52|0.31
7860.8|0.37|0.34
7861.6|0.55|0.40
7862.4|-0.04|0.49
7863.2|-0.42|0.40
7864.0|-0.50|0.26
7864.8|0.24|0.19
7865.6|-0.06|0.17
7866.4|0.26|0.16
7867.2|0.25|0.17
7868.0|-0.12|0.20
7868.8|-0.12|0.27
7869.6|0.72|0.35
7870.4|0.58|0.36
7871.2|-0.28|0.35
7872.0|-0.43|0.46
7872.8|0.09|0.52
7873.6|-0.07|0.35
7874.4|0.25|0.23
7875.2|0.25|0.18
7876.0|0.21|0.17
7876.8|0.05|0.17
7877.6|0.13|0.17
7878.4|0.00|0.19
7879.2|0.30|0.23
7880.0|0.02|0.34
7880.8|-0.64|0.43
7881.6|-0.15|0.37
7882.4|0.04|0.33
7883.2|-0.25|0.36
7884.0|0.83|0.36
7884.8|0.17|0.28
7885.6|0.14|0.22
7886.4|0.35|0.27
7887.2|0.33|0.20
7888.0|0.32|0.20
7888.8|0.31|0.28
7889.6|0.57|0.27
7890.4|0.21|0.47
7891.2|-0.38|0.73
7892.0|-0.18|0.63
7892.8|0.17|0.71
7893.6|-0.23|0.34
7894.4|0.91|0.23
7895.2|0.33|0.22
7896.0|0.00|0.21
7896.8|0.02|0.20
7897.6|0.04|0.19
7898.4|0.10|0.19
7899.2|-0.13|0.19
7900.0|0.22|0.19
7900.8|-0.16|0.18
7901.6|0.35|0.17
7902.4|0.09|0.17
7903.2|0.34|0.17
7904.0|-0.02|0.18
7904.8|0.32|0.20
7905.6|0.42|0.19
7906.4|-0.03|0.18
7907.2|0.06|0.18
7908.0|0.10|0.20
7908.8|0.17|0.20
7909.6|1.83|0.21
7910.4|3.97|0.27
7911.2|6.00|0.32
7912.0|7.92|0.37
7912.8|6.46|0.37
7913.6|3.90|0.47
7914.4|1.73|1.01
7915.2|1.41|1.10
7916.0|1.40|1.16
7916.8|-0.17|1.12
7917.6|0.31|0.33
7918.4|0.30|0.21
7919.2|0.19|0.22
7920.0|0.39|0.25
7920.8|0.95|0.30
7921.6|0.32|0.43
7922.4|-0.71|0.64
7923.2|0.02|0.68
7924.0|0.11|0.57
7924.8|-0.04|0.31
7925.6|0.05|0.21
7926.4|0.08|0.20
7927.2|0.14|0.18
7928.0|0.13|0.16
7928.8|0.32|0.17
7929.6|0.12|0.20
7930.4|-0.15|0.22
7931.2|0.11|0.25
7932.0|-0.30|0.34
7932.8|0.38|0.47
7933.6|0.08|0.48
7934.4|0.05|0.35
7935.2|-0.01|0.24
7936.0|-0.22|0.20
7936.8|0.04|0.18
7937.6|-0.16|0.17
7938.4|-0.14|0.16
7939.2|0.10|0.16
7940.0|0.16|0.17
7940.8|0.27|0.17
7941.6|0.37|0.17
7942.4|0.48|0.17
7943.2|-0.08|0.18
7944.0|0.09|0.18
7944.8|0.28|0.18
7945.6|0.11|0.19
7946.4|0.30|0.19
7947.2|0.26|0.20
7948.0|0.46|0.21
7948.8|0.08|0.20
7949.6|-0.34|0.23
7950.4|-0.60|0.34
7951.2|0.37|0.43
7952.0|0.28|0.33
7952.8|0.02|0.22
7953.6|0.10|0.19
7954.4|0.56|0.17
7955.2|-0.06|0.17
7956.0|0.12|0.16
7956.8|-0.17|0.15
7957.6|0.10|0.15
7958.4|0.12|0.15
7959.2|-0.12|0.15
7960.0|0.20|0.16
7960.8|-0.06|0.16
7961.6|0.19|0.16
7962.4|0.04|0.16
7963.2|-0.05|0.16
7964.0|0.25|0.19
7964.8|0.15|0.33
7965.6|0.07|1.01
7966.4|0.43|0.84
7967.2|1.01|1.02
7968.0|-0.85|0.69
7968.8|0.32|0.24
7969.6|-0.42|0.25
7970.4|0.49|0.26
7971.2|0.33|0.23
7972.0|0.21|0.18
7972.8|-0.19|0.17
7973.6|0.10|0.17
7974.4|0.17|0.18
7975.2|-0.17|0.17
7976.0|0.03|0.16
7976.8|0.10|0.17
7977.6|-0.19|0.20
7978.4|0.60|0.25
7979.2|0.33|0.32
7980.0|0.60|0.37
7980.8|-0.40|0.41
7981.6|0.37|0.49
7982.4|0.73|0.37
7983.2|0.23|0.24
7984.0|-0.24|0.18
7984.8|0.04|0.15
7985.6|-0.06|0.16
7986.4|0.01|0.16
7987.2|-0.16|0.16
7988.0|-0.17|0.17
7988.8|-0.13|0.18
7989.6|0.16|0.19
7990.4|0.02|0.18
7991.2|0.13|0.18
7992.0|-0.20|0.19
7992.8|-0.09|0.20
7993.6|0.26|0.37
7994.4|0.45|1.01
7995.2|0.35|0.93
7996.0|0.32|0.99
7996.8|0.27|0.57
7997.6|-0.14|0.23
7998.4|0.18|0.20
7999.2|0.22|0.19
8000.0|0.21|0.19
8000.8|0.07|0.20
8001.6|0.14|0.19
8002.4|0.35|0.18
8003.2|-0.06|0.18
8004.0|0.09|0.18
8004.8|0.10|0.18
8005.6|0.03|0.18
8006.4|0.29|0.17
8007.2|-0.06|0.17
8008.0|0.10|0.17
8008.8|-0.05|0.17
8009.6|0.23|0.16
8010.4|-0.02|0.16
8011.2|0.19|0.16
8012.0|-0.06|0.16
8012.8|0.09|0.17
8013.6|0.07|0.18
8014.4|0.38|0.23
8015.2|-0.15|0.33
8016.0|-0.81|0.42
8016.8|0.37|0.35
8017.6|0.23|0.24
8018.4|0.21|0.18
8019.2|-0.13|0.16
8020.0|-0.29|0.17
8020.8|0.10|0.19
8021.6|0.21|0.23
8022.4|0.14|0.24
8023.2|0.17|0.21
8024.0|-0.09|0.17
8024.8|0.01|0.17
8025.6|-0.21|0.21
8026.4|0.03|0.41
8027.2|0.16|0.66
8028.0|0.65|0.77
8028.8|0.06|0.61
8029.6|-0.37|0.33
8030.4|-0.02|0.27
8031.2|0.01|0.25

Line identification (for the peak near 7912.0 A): [O III]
